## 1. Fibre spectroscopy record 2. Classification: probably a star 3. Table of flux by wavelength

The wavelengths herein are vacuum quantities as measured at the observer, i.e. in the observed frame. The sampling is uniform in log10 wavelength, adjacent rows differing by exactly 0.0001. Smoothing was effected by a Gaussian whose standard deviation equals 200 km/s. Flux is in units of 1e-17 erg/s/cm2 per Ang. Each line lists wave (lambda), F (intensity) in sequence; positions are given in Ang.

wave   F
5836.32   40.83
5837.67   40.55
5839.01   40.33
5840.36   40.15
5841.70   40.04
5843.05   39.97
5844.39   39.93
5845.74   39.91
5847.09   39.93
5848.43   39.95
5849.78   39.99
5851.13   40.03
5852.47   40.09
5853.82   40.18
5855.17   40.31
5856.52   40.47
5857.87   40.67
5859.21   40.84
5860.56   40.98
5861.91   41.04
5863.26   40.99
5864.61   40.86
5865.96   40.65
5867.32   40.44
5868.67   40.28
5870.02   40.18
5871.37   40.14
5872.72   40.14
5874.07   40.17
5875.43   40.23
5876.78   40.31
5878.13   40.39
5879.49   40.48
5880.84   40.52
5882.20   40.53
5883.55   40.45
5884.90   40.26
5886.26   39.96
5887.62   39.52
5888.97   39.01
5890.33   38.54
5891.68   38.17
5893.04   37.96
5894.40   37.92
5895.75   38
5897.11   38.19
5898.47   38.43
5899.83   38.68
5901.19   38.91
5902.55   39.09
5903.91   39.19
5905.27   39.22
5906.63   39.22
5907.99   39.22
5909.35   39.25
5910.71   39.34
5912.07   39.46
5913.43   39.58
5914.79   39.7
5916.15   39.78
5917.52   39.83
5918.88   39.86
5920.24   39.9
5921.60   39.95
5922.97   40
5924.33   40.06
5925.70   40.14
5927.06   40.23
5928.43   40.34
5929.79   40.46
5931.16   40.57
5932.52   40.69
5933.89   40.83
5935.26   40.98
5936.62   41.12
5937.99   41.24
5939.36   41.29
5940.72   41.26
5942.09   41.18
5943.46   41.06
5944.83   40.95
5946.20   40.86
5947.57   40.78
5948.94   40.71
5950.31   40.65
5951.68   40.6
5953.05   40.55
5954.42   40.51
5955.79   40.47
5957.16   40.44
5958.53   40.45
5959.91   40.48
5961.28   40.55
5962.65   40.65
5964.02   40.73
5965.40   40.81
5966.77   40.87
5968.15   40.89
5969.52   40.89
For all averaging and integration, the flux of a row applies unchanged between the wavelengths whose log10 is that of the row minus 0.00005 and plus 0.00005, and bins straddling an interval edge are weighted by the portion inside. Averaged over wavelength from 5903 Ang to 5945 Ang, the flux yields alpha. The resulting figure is 40.2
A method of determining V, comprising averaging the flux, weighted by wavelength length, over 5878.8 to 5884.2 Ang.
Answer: 40.5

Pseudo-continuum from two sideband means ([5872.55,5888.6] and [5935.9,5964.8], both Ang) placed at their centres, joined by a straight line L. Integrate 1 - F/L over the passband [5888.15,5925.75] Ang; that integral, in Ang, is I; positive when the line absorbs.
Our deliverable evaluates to 1.2 Ang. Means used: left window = 40.2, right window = 40.8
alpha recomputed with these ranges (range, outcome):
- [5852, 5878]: 40.5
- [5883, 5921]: 39.2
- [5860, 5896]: 39.9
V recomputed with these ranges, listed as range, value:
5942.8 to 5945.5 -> 41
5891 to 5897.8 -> 38.1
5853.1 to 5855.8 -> 40.2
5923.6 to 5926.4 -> 40.1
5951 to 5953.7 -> 40.6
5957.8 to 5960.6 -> 40.4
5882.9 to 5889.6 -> 39.9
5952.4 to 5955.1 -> 40.5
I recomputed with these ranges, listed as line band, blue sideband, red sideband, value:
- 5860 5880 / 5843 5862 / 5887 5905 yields -0.4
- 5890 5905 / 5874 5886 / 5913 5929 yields 0.6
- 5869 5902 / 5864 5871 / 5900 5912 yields 0.3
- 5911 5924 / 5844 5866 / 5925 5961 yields 0.3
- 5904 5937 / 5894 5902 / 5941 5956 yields -0.4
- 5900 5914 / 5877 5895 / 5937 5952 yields 0.3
